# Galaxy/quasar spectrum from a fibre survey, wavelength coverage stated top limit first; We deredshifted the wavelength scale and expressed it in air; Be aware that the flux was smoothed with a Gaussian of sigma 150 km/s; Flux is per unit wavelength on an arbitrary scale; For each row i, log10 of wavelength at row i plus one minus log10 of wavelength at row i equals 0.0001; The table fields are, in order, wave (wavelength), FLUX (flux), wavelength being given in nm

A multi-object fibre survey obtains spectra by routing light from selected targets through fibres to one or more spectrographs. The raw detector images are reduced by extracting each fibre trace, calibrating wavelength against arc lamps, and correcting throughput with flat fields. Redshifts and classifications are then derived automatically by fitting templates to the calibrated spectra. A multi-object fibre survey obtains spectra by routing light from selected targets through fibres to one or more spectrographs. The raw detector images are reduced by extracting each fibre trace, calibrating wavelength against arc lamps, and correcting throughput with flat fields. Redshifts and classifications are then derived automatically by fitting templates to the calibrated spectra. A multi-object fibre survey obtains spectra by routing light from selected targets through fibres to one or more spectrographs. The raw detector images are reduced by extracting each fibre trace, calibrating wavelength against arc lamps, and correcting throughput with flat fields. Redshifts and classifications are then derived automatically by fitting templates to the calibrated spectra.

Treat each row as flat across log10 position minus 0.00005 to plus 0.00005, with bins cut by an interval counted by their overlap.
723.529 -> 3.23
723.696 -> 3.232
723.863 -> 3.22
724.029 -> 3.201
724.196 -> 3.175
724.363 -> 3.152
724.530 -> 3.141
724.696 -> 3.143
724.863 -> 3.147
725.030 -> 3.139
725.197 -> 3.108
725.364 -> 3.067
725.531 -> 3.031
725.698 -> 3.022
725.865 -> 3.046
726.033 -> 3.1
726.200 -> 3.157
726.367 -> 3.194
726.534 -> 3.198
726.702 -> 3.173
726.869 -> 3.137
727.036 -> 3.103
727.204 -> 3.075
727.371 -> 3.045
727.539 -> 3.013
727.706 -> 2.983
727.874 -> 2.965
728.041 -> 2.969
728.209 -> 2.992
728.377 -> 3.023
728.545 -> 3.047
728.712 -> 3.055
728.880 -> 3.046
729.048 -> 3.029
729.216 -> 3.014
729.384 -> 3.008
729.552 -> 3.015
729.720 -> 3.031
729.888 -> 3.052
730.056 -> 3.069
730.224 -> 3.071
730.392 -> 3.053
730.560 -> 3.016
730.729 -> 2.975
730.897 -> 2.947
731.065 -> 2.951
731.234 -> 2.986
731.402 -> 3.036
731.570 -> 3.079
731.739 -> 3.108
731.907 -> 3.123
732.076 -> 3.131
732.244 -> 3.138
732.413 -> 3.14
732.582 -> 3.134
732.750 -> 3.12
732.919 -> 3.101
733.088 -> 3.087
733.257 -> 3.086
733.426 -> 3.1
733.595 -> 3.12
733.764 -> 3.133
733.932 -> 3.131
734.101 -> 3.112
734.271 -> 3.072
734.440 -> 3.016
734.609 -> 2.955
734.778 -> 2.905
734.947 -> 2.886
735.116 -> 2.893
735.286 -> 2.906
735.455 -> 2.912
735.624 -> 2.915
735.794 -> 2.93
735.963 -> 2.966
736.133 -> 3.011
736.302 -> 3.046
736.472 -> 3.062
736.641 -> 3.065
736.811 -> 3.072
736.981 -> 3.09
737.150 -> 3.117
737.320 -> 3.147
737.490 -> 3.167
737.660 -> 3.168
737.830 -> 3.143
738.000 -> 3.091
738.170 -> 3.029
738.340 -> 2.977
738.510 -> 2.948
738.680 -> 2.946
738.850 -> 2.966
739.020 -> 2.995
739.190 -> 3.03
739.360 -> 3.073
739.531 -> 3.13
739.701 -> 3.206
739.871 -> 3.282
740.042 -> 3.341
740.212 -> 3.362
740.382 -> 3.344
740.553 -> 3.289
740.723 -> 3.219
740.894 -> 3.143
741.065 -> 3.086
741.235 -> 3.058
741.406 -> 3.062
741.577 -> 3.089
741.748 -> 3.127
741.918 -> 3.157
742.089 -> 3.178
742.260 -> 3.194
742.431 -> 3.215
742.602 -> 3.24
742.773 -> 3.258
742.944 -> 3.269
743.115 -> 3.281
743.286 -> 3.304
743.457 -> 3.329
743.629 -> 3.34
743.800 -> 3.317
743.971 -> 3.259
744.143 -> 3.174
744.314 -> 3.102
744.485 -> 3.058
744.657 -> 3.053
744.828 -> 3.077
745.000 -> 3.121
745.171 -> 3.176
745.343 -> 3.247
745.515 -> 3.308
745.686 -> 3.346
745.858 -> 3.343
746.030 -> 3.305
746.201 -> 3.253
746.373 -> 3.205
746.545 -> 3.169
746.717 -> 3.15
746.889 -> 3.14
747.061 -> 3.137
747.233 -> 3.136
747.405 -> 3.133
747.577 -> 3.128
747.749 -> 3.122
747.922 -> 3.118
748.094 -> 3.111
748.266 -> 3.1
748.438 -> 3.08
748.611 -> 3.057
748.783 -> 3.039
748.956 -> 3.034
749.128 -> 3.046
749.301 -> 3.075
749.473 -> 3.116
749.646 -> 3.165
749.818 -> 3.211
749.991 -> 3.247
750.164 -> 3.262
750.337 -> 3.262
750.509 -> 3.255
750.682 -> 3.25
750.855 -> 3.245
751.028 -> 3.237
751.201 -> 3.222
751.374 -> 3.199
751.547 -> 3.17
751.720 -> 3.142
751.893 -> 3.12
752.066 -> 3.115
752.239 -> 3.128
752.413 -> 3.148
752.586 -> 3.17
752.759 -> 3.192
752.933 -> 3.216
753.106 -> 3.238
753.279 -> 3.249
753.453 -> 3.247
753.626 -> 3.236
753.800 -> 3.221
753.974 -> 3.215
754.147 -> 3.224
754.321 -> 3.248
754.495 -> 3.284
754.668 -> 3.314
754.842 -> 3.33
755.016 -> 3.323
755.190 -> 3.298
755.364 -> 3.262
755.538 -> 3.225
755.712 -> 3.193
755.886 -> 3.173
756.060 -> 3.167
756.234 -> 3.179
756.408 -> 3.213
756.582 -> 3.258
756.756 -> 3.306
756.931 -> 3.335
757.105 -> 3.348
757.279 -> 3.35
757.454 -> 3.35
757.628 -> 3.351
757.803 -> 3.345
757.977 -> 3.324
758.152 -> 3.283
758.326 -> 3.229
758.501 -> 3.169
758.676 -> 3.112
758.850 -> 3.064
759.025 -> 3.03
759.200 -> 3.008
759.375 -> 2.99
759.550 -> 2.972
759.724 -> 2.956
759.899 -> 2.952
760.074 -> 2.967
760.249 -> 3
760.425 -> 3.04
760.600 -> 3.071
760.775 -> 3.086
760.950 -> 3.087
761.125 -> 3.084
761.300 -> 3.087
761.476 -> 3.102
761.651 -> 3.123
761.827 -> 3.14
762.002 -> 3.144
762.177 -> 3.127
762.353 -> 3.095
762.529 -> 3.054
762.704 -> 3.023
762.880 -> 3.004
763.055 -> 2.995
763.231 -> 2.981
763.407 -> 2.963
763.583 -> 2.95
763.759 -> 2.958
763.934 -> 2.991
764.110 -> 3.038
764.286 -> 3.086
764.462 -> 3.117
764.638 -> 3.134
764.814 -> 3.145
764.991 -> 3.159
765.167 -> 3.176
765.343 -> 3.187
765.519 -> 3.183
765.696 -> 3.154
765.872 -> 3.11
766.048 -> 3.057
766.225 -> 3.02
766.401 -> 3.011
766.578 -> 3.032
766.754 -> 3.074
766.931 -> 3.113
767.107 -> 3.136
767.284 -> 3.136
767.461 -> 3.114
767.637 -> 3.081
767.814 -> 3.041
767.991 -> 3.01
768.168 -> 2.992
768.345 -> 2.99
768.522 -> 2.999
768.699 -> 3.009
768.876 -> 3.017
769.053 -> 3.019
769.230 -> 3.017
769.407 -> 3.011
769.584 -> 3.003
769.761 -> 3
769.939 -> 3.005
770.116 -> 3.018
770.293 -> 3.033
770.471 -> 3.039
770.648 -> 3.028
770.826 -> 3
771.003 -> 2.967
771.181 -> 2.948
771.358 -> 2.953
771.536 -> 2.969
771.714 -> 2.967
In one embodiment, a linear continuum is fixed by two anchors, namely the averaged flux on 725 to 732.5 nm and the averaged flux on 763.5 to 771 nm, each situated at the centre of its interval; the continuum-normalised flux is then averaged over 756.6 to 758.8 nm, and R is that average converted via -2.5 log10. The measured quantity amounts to -0.08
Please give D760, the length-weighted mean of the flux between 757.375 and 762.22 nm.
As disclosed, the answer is 3.11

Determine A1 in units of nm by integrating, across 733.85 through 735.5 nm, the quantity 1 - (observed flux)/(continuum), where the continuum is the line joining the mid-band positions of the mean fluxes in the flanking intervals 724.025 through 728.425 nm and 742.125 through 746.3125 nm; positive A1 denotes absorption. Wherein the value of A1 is 0.09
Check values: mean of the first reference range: 3.09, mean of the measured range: 2.98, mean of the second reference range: 3.23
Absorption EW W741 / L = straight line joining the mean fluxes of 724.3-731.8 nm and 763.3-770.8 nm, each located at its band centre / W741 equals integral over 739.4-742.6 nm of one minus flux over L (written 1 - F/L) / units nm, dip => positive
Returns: -0.14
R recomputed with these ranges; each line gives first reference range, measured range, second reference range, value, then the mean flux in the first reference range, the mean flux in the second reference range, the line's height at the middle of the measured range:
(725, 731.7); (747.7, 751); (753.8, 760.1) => 0.01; 3.05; 3.21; 3.17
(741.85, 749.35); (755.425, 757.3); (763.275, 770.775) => -0.04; 3.18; 3.06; 3.12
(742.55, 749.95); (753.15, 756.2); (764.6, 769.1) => -0.04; 3.18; 3.08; 3.14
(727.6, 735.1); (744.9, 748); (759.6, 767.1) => -0.05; 3.04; 3.07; 3.06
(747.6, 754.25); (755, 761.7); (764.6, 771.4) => -0.01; 3.17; 3.05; 3.12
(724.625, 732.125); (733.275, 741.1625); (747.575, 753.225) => 0.01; 3.06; 3.16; 3.1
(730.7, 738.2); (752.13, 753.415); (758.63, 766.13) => -0.05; 3.05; 3.06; 3.06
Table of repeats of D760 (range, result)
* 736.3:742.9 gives 3.13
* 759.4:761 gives 3.01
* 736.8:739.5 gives 3.06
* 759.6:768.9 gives 3.06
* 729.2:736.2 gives 3.03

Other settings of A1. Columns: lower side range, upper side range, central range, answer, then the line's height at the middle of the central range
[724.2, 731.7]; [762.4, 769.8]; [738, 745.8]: -0.29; 3.06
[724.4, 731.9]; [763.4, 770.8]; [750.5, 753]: -0.10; 3.06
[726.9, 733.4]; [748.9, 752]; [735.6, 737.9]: 0.02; 3.09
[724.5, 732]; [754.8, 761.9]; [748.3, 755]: -0.10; 3.14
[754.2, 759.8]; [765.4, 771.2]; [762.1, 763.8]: 0.06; 3.13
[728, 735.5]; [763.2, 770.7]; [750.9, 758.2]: -0.46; 3.05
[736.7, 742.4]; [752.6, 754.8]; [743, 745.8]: -0.05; 3.17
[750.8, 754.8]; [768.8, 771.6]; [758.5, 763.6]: 0.11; 3.11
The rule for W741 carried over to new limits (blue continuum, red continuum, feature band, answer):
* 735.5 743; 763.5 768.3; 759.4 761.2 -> 0.040 nm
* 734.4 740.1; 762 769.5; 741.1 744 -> -0.162 nm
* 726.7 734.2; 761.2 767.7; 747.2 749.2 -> -0.013 nm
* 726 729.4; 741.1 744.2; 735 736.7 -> 0.096 nm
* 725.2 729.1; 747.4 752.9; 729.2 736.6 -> 0.124 nm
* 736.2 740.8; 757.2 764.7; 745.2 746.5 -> -0.069 nm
